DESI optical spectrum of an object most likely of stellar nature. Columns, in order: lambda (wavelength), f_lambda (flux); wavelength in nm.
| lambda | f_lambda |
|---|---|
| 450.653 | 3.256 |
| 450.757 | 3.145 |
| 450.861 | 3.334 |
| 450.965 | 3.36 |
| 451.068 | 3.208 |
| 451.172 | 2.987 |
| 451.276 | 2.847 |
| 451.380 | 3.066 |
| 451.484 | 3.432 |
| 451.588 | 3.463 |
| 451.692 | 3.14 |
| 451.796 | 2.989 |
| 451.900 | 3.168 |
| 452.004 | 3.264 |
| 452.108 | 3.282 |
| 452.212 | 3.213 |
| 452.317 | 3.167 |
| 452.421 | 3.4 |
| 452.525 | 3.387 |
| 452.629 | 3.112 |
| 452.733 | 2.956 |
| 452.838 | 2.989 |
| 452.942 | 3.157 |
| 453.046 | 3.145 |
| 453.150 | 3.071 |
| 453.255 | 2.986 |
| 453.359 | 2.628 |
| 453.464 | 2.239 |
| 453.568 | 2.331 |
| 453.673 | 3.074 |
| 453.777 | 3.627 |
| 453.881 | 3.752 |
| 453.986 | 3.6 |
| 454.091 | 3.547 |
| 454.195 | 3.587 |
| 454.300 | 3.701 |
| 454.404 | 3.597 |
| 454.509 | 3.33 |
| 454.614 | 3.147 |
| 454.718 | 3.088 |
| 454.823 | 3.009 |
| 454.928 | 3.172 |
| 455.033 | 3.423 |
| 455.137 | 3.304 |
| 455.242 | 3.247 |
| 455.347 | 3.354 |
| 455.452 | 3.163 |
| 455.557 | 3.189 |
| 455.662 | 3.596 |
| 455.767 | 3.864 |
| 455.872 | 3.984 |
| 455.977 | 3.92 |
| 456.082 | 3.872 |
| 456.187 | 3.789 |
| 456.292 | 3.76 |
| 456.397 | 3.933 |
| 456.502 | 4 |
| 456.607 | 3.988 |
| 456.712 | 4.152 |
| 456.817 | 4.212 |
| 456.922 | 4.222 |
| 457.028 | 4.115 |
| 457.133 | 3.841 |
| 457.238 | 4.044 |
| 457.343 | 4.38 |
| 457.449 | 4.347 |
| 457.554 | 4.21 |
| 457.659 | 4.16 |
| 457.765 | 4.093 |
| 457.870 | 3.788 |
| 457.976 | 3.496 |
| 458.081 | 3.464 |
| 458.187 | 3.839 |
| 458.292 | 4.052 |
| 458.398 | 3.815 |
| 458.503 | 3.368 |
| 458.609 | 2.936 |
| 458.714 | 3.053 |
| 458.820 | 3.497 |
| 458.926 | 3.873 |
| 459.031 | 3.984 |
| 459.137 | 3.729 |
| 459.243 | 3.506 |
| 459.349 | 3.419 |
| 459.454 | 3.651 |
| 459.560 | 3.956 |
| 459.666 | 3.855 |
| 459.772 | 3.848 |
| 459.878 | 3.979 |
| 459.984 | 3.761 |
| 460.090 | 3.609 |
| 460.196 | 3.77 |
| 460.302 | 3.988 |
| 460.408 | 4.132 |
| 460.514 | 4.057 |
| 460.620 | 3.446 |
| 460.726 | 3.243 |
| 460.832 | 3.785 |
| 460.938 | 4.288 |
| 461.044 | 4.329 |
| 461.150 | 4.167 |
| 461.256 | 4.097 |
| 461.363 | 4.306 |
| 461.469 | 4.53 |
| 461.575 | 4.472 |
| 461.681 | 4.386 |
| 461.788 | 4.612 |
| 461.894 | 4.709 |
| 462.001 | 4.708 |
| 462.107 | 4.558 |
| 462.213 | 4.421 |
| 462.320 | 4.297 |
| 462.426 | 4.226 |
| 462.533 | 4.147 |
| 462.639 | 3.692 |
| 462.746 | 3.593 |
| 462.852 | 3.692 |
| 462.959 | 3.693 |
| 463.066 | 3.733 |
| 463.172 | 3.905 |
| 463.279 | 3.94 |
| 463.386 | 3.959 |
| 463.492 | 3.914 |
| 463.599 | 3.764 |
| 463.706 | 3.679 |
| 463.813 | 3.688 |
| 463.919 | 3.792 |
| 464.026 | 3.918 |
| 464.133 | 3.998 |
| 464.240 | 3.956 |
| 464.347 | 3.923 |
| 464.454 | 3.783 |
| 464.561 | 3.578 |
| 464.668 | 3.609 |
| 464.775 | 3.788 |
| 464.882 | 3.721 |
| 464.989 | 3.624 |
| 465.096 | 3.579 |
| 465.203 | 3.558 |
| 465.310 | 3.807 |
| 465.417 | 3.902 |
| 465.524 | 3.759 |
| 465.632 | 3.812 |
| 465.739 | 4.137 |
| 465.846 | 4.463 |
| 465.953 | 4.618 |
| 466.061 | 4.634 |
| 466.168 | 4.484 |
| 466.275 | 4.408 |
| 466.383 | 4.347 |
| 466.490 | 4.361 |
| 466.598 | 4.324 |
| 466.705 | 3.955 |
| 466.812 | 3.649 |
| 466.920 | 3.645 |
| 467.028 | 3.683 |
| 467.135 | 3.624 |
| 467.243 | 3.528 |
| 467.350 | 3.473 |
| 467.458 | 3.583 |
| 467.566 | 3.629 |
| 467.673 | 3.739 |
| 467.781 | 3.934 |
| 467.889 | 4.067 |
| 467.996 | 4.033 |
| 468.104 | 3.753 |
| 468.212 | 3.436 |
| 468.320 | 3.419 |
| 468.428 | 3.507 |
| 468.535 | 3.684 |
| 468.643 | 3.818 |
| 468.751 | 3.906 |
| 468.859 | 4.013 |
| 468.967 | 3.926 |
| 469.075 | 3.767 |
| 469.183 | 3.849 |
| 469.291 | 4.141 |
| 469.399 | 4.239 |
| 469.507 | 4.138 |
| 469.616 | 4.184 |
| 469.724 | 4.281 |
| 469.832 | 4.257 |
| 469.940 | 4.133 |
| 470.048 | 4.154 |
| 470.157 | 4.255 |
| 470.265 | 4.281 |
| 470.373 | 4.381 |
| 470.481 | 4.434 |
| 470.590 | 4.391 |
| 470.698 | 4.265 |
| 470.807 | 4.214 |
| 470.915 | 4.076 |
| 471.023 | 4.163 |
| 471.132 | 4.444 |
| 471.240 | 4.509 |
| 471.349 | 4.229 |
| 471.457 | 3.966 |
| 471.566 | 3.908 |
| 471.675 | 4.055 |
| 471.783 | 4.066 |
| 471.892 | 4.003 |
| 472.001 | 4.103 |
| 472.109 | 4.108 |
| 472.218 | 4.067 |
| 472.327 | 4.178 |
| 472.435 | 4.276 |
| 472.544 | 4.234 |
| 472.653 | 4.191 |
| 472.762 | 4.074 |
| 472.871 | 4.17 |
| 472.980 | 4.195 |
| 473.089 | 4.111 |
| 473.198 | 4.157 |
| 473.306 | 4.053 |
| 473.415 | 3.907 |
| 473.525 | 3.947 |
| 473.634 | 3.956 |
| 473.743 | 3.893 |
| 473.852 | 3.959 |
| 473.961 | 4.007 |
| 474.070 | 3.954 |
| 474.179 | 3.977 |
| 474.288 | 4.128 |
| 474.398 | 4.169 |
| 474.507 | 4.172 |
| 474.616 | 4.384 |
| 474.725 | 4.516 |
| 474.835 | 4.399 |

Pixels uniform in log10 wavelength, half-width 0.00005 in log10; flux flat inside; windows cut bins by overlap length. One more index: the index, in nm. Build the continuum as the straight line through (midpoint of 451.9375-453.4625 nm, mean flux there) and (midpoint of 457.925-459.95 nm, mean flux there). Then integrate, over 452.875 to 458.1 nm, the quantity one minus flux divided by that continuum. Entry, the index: -0.35 nm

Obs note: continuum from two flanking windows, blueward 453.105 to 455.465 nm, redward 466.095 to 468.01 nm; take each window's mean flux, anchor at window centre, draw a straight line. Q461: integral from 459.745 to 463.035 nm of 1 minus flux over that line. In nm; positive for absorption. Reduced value -0.431 nm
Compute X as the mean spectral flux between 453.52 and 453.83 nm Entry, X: 3.03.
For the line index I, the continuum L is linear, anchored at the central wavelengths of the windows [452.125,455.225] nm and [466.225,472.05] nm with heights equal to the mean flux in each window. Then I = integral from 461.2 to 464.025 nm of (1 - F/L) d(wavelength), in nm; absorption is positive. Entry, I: -0.332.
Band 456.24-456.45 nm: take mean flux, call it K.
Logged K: 3.85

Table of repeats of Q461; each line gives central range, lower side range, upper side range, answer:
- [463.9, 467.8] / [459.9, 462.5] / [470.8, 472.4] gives 0.24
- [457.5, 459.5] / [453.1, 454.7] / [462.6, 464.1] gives -0.11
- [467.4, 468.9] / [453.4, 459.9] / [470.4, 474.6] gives 0.09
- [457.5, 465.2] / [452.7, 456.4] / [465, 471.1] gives -0.47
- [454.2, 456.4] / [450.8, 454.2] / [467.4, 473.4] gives -0.12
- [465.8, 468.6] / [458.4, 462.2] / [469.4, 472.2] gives 0.13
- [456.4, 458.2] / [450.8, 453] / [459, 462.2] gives -0.15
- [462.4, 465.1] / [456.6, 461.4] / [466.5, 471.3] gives 0.08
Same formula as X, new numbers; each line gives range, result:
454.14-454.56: 3.56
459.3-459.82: 3.75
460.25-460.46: 4.06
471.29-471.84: 4.04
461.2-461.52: 4.3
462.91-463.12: 3.72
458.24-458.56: 3.73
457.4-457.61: 4.29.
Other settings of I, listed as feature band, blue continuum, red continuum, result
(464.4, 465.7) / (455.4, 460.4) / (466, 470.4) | 0.07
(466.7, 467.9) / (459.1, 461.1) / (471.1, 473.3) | 0.10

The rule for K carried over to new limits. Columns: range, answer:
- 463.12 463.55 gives 3.93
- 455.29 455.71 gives 3.32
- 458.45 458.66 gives 3.16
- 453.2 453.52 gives 2.61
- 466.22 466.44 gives 4.38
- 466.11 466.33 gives 4.45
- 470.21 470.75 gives 4.36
